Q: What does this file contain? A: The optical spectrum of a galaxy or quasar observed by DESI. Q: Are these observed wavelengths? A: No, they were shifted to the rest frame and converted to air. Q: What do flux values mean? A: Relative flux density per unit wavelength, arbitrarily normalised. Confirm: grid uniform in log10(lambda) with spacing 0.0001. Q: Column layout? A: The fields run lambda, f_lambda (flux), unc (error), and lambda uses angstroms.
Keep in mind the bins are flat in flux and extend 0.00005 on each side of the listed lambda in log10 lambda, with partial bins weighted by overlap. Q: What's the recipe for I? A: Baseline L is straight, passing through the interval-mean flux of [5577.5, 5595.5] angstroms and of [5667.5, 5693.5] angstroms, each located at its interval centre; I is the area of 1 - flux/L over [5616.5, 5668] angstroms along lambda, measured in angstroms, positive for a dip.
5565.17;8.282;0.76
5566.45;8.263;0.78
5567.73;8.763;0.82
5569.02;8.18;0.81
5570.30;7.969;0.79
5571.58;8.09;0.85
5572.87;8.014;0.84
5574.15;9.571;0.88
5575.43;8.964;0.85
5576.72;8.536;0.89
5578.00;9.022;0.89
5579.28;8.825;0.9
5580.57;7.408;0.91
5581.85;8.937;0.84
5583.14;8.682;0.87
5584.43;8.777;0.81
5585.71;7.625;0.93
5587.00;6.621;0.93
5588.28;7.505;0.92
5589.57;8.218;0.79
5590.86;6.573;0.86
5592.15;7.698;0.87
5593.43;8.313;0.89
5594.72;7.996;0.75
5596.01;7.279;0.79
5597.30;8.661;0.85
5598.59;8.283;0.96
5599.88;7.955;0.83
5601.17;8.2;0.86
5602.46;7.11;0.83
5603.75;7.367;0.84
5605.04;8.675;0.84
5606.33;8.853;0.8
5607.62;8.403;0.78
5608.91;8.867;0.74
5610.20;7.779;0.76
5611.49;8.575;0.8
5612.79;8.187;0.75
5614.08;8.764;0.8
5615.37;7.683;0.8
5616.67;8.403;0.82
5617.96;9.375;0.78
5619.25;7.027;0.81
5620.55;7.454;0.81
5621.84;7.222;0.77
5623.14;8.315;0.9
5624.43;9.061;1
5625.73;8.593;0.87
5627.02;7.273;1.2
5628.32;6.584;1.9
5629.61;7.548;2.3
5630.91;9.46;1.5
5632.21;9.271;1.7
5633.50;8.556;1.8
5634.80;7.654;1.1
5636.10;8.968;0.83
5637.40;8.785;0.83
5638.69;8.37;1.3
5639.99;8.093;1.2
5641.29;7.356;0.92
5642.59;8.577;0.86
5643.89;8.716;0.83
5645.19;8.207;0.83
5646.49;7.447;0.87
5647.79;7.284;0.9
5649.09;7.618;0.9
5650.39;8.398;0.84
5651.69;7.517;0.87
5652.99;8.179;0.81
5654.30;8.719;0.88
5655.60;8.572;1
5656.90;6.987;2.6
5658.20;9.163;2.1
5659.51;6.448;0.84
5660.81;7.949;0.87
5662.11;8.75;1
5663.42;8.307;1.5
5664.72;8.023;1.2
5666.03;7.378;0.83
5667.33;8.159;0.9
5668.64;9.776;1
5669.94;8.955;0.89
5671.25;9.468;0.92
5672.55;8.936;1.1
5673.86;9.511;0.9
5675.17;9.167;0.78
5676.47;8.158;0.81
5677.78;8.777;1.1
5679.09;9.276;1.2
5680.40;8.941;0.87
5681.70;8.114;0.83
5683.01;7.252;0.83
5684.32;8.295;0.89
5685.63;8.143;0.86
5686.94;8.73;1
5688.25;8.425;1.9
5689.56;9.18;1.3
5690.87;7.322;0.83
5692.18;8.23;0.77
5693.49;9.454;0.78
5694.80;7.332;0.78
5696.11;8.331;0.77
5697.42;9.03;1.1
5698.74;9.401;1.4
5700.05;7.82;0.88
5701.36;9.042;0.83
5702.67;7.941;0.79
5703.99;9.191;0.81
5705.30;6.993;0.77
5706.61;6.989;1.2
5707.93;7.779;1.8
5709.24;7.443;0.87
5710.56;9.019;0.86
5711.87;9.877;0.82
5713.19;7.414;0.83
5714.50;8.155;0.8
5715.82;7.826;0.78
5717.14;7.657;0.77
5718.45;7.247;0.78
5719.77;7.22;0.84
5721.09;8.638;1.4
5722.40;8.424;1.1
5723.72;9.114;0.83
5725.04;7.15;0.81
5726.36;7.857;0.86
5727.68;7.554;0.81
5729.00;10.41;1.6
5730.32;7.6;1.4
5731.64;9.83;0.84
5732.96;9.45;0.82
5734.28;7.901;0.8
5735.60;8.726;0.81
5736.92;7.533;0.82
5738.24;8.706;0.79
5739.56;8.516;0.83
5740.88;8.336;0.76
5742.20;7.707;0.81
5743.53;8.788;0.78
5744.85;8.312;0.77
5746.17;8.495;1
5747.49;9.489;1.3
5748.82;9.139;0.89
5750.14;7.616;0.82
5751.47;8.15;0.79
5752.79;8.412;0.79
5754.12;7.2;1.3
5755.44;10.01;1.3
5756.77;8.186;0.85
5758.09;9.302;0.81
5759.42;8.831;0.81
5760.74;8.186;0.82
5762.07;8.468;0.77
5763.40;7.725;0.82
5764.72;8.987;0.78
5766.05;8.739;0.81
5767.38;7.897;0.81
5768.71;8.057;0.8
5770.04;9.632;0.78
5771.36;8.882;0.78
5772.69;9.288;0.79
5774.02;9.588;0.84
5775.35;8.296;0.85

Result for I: 1.9 angstroms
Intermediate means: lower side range 8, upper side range 8.68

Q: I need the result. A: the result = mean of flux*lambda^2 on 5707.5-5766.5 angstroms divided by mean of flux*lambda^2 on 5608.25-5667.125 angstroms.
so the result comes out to 1.1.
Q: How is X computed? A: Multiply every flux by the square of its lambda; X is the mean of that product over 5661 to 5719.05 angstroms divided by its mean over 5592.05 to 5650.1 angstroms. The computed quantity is 1.1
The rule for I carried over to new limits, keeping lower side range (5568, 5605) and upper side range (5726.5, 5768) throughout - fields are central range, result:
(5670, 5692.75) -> -0.7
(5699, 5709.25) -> 0.5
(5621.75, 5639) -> -0.2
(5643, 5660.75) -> 0.7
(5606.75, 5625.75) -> -0.2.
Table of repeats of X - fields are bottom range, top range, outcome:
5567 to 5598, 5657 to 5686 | 1.07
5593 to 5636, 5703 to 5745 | 1.05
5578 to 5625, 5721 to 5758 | 1.10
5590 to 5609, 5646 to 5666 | 1.01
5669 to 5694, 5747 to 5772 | 1.02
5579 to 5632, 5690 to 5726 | 1.05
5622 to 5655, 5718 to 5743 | 1.05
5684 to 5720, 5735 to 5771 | 1.05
